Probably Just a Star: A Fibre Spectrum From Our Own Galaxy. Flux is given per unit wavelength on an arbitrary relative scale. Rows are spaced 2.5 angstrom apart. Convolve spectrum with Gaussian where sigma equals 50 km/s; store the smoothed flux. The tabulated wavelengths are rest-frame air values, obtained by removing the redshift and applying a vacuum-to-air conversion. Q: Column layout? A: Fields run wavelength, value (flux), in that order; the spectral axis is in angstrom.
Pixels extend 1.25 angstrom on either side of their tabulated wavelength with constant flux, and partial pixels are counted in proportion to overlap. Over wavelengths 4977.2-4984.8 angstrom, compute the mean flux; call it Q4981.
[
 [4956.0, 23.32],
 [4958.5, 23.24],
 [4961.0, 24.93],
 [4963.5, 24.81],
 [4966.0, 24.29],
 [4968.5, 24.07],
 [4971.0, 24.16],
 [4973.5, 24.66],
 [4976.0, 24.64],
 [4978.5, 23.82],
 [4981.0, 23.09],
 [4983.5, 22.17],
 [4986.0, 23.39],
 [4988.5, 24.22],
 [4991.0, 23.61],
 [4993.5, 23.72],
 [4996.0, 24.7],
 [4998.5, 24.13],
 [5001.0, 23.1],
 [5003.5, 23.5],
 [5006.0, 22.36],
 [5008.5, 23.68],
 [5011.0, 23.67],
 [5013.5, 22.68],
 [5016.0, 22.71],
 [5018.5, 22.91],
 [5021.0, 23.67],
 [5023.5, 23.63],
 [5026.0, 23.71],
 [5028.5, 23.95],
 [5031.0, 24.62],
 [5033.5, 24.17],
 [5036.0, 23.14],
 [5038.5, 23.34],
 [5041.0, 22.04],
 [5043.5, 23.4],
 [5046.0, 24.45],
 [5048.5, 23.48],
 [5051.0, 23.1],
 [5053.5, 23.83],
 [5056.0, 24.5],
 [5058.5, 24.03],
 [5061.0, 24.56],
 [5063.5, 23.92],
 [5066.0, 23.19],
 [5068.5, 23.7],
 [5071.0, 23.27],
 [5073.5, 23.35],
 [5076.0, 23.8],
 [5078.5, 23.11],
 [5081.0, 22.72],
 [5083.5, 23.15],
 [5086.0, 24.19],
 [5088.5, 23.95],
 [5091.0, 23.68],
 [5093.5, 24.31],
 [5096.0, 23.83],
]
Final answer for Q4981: 23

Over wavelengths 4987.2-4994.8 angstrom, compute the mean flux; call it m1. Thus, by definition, 23.9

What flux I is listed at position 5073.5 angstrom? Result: 23.35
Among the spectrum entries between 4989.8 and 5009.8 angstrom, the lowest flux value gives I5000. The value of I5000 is 22.36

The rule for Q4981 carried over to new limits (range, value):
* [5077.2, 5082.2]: 22.9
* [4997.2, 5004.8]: 23.6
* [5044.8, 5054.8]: 23.7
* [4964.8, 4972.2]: 24.2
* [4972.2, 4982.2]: 24.1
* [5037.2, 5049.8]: 23.3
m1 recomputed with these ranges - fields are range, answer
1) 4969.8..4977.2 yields 24.5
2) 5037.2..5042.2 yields 22.7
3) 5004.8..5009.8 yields 23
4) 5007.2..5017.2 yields 23.2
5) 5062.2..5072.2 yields 23.5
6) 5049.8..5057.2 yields 23.8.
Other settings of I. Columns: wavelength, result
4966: 24.29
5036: 23.14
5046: 24.45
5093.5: 24.31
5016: 22.71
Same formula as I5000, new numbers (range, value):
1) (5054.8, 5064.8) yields 23.92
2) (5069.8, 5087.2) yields 22.72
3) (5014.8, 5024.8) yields 22.71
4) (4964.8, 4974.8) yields 24.07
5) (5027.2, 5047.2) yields 22.04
